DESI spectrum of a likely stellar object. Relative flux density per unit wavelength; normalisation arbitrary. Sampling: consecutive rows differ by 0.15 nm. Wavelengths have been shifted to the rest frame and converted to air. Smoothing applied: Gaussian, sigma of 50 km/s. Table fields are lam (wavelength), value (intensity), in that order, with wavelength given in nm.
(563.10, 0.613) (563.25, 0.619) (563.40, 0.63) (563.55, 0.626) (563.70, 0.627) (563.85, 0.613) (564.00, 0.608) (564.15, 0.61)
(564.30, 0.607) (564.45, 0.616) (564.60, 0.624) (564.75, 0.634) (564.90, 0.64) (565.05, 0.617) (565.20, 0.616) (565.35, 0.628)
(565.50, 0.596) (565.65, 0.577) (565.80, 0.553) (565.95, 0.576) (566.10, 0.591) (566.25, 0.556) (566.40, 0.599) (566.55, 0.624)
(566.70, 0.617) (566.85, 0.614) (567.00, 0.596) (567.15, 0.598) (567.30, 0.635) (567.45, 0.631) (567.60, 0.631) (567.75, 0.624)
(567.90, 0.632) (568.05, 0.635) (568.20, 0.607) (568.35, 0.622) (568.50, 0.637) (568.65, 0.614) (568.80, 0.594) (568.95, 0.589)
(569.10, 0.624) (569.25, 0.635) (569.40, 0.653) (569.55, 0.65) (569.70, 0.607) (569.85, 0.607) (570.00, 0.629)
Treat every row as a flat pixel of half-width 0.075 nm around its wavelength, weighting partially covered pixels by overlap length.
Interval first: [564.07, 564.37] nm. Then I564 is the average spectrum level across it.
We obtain 0.609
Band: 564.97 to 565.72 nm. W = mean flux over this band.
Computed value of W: 0.607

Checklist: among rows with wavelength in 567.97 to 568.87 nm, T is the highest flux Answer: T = 0.637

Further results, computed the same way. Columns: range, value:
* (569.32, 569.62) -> 0.653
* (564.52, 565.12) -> 0.64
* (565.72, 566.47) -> 0.599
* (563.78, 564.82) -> 0.634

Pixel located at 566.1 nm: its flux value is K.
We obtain 0.591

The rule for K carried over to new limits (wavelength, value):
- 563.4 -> 0.63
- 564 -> 0.608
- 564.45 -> 0.616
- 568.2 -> 0.607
